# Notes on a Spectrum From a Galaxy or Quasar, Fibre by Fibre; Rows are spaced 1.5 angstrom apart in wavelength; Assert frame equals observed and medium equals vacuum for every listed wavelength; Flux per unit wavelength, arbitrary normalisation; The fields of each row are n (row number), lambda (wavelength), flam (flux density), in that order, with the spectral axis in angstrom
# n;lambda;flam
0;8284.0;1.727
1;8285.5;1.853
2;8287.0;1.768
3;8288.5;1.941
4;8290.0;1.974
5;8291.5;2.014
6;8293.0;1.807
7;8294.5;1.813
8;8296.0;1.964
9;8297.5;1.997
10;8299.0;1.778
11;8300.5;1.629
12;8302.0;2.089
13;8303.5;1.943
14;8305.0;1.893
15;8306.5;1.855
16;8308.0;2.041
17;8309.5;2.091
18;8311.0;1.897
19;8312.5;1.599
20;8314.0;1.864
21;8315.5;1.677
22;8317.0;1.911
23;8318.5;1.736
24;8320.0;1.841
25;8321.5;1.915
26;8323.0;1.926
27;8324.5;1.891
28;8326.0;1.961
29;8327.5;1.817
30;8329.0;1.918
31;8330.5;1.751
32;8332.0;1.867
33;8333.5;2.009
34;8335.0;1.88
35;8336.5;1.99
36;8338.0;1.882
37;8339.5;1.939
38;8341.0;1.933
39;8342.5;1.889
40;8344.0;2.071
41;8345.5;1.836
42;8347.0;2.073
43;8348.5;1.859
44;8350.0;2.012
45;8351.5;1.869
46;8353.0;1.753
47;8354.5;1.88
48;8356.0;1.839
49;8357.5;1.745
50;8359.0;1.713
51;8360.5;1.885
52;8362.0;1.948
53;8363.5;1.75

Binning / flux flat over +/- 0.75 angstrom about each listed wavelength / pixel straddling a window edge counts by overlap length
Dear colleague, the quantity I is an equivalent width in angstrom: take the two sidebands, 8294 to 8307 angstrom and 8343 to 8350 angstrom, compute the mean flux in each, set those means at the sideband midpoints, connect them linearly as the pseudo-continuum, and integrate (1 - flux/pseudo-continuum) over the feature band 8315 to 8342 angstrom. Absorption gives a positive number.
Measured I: 0.7 angstrom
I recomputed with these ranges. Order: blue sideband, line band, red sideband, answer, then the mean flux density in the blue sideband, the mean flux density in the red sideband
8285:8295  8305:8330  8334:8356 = 0.4 angstrom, 1.88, 1.92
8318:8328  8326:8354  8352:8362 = -1.0 angstrom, 1.87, 1.82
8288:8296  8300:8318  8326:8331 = 0.1 angstrom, 1.91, 1.85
